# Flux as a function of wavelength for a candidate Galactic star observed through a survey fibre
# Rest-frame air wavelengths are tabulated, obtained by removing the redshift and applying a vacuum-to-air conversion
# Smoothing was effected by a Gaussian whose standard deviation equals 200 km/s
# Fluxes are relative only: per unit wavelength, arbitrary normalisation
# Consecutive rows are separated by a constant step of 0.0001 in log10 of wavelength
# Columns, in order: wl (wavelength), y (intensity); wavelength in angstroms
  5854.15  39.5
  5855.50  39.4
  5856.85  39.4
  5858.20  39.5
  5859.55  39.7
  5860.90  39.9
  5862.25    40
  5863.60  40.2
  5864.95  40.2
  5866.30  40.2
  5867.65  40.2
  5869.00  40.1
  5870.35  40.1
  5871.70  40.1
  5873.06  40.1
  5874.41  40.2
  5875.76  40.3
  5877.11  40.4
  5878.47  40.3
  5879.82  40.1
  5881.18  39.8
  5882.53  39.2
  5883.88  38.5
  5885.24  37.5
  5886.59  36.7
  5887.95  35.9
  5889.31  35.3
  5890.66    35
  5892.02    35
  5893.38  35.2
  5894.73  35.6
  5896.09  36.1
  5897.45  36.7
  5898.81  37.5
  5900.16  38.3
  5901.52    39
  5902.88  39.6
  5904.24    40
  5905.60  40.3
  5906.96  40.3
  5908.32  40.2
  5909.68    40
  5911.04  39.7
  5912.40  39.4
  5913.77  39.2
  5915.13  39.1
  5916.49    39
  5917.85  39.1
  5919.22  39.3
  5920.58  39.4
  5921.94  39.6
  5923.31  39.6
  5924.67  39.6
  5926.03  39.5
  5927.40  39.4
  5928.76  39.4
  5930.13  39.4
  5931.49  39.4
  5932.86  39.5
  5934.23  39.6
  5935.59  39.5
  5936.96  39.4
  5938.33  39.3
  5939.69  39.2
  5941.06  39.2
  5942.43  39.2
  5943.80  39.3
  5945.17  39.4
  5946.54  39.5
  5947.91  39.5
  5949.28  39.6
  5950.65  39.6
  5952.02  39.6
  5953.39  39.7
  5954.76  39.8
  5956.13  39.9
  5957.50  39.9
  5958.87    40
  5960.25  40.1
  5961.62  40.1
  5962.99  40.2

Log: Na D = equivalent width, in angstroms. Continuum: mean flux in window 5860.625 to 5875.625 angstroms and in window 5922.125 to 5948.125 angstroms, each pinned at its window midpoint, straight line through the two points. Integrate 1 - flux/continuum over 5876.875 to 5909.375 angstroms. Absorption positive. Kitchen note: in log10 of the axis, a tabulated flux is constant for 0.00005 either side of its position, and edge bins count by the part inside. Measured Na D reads 1.51 angstroms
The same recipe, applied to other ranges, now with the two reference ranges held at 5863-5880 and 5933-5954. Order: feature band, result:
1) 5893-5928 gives 0.8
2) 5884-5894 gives 1.0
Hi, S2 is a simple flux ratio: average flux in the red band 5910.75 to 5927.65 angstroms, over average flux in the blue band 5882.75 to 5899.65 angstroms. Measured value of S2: 1.1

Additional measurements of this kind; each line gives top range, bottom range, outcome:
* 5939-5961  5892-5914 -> 1.03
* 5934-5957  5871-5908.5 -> 1.03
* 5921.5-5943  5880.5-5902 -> 1.07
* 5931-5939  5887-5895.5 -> 1.11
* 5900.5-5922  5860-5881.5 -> 0.99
